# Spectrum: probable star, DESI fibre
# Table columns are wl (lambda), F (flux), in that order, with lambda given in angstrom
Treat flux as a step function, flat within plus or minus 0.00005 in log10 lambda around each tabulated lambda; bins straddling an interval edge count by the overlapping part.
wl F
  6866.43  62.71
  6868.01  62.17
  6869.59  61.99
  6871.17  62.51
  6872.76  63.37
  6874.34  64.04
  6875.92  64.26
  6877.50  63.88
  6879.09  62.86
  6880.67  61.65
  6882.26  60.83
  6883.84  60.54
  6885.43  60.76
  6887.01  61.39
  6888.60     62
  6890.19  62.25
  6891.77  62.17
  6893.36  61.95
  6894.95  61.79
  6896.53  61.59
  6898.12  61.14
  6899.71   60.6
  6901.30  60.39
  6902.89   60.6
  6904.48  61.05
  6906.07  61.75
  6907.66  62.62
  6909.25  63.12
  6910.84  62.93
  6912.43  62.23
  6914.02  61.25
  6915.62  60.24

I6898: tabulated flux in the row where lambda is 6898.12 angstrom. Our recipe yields 61.14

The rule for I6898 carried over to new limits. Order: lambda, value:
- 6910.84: 62.93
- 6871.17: 62.51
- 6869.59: 61.99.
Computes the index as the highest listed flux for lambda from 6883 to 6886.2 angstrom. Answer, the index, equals 60.76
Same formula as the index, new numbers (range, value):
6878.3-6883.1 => 62.86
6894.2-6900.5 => 61.79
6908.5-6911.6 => 63.12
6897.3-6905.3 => 61.14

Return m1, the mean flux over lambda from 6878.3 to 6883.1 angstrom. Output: 61.8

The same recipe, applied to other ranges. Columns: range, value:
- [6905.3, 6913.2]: 62.6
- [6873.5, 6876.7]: 64.3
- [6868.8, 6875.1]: 62.9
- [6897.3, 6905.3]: 60.7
